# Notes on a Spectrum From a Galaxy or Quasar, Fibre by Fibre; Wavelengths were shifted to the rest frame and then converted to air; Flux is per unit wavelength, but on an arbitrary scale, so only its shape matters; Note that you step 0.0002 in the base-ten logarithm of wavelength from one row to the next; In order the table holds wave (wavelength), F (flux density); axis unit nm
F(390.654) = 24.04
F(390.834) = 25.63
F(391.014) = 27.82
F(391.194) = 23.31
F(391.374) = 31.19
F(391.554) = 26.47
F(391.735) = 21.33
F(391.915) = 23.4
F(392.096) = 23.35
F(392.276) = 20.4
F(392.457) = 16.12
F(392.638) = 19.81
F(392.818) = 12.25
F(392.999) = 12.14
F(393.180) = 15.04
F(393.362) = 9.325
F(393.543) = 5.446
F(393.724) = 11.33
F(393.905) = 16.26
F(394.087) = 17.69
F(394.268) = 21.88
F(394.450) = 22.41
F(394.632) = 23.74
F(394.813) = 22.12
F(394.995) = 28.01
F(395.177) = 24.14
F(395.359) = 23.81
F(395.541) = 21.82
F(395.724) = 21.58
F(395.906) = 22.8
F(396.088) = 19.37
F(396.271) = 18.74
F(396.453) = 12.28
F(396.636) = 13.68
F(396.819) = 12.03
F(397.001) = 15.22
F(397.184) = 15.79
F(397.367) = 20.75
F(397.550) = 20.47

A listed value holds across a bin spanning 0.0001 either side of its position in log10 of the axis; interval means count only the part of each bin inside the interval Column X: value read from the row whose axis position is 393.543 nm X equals 5.446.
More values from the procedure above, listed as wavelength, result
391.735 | 21.33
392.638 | 19.81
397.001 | 15.22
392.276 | 20.4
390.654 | 24.04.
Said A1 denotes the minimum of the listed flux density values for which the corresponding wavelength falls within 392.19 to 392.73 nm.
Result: 16.12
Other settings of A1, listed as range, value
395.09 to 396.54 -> 12.28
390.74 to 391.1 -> 25.63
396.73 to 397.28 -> 12.03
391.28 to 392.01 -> 21.33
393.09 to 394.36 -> 5.446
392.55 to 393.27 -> 12.14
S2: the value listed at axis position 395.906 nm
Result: 22.8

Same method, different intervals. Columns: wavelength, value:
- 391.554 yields 26.47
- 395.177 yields 24.14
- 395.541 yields 21.82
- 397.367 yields 20.75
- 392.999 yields 12.14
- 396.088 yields 19.37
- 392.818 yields 12.25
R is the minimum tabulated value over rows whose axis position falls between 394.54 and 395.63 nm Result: 21.82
